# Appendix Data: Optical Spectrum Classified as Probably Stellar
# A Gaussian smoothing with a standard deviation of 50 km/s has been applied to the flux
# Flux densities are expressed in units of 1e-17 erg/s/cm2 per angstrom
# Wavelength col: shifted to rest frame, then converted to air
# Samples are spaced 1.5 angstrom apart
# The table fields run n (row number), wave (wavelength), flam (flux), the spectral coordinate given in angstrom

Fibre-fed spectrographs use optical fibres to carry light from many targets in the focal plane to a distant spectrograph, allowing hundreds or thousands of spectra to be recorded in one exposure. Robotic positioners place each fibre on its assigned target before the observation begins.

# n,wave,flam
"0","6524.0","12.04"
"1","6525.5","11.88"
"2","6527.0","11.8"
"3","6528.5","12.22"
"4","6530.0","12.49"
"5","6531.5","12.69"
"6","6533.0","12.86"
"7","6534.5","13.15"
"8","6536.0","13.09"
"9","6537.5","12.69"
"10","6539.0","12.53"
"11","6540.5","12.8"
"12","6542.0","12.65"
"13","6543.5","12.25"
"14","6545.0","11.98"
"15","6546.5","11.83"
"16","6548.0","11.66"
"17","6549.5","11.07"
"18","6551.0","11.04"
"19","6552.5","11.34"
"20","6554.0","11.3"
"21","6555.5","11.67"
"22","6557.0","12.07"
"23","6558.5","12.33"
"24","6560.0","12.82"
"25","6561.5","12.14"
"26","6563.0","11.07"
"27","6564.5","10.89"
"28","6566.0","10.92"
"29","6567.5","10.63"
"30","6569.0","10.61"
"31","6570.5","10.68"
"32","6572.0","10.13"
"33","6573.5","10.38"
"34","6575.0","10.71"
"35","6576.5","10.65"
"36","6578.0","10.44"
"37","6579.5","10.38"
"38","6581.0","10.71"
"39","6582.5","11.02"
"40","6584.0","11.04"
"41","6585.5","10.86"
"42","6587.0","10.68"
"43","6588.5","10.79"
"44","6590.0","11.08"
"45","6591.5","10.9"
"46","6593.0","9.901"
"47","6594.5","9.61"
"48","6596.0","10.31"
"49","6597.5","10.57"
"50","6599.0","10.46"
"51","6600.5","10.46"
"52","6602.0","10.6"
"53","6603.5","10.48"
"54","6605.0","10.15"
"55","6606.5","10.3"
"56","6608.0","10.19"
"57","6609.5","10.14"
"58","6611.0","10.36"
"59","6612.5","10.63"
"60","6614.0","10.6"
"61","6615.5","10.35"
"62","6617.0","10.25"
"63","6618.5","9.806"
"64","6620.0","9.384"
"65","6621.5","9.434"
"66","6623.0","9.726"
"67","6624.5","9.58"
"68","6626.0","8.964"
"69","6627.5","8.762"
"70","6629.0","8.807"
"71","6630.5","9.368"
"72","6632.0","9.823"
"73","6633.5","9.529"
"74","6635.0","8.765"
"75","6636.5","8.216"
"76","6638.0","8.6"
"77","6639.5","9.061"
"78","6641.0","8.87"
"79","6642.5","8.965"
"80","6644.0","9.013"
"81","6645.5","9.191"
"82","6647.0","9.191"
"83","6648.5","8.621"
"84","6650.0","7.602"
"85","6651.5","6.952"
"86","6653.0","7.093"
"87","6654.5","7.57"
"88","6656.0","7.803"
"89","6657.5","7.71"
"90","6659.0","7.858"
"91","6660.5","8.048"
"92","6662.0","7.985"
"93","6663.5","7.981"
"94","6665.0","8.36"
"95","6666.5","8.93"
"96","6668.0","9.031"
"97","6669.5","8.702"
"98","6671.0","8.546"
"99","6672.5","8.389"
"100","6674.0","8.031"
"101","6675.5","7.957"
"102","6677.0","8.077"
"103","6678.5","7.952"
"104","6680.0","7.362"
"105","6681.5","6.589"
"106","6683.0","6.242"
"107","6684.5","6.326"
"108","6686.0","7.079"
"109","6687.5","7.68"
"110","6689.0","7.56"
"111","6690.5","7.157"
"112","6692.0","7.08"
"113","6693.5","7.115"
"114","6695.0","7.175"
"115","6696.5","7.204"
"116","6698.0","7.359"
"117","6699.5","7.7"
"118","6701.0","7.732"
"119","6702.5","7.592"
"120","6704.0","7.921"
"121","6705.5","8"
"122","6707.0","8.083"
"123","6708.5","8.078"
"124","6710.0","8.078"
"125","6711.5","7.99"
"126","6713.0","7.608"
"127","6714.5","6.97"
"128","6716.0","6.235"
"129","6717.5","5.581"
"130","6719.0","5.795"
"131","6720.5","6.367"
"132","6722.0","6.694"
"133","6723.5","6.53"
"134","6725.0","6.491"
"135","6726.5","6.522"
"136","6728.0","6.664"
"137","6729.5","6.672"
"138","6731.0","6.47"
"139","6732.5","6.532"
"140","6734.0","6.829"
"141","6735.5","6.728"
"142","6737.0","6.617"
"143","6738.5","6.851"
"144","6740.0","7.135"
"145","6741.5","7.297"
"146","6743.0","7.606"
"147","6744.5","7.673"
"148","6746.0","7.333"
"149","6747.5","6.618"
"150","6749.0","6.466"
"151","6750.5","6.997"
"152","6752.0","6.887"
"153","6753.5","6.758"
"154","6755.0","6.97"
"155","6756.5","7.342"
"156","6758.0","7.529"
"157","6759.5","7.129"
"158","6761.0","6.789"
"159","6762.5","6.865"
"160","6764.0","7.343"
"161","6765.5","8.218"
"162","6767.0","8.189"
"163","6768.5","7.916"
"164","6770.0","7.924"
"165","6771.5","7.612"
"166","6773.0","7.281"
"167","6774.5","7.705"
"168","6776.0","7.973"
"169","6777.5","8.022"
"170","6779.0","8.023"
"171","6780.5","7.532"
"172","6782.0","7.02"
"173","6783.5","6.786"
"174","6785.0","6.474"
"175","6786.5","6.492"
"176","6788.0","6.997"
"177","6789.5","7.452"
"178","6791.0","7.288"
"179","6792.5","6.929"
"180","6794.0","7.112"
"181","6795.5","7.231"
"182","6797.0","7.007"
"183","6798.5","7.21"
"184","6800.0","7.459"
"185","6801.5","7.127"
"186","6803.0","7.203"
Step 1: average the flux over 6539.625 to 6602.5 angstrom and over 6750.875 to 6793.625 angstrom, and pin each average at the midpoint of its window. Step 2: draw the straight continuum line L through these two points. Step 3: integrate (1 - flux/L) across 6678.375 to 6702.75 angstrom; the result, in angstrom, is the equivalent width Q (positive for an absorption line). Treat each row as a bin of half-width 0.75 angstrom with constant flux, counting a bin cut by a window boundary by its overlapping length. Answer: 4.5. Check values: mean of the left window 11.1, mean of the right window 7.33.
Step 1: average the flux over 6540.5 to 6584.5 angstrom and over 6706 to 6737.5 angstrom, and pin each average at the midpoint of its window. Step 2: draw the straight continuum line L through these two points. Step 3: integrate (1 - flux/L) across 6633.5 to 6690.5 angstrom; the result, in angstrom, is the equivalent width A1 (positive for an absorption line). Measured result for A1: 3.0 angstrom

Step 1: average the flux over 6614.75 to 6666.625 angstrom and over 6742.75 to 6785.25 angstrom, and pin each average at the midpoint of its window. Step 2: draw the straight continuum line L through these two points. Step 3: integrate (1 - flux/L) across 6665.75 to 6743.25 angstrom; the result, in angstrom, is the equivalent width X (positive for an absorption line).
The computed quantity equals 7.21 angstrom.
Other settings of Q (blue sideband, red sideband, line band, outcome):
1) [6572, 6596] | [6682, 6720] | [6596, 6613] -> -0.7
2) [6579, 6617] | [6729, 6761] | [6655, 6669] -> 1.2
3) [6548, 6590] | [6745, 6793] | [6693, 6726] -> 4.8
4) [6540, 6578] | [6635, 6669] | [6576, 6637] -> -1.8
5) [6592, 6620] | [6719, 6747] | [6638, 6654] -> 1.3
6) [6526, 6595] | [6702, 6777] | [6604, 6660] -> 3.7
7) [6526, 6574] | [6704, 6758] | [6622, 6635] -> 0.6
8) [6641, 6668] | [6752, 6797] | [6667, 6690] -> 0.9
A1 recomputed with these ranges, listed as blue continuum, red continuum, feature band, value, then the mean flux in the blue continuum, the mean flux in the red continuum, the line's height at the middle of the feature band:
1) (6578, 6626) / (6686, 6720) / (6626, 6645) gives 0.71 angstrom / 10.3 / 7.34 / 9.33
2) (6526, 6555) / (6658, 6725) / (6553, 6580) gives 0.64 angstrom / 12.2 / 7.51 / 11.4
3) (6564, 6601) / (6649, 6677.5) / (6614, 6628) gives -0.41 angstrom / 10.6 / 8.04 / 9.37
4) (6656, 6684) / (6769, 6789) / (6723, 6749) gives 2.60 angstrom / 7.97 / 7.38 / 7.61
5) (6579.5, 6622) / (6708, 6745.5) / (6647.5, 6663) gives 1.96 angstrom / 10.4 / 6.88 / 8.88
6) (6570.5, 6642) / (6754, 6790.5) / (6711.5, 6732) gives 4.10 angstrom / 10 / 7.39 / 8.2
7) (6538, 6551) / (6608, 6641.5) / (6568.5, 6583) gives 0.65 angstrom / 12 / 9.52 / 11.1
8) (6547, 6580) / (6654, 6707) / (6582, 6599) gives -0.41 angstrom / 11.1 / 7.71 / 10.4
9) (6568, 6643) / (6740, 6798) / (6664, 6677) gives 0.71 angstrom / 10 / 7.28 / 8.95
